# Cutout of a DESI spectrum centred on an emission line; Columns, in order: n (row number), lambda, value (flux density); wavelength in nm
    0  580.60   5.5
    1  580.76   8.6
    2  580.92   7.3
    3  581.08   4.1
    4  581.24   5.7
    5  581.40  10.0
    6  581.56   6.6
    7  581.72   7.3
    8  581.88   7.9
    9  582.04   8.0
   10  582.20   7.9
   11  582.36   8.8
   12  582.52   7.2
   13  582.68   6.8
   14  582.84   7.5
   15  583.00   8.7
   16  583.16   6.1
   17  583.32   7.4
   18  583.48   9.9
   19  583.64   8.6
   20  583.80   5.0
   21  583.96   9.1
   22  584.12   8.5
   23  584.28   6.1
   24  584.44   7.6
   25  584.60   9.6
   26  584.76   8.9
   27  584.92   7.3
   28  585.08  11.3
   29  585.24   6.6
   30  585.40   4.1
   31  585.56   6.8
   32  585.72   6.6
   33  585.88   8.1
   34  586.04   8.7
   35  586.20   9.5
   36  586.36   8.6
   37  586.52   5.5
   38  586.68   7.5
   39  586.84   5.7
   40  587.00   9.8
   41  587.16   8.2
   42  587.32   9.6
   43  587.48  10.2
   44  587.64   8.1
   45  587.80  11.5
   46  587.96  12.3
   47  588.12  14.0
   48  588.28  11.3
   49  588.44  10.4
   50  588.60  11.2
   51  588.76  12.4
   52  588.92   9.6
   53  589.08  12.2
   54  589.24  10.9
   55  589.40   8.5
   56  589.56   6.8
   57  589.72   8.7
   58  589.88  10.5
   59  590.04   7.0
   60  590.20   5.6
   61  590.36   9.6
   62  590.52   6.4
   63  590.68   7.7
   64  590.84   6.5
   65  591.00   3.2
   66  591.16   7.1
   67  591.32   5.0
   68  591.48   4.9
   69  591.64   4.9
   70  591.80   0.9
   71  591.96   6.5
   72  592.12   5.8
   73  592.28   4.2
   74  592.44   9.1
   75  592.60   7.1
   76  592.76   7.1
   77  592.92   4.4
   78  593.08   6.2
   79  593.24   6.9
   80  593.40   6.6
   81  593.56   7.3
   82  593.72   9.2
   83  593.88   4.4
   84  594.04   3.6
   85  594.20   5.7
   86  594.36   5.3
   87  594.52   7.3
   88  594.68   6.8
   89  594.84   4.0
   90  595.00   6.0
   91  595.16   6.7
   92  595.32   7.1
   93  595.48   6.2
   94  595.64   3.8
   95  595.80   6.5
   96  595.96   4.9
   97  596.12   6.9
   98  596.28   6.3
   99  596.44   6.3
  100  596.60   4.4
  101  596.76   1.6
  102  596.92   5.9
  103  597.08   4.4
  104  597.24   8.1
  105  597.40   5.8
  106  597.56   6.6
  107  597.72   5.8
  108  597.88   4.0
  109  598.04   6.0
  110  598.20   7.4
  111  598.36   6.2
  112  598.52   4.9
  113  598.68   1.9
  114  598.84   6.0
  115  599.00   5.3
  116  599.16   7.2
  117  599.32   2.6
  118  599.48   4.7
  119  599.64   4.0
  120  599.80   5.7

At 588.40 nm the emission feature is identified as C III]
